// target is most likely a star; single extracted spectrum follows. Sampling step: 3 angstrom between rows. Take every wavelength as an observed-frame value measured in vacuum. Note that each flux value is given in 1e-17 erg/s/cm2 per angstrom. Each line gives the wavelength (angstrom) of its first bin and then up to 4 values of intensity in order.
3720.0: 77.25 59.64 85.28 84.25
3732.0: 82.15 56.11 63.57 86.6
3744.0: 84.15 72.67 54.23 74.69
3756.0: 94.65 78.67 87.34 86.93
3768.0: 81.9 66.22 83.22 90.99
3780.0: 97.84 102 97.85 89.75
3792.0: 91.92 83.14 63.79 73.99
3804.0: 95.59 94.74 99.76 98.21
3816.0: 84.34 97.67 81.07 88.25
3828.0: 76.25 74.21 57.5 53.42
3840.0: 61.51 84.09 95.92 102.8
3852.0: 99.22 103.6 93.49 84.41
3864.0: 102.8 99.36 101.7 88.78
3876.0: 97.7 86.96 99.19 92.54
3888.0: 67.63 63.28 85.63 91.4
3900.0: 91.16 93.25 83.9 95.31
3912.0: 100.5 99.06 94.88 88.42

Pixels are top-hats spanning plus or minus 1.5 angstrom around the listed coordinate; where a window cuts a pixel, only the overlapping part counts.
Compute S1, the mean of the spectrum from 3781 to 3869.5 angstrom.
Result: 87.5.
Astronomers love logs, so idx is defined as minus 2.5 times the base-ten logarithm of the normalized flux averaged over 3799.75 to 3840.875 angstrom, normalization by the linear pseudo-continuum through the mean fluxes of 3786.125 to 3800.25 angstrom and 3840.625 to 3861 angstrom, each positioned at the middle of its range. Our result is 0.08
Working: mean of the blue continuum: 83.2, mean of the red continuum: 94.1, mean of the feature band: 81.5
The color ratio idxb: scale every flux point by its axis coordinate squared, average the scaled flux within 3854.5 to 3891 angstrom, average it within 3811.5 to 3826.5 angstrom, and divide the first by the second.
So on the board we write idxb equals 1.0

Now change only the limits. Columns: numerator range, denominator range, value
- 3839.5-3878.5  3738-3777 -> 1.26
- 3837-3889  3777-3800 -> 1.06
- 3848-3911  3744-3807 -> 1.16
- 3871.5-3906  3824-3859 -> 1.08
